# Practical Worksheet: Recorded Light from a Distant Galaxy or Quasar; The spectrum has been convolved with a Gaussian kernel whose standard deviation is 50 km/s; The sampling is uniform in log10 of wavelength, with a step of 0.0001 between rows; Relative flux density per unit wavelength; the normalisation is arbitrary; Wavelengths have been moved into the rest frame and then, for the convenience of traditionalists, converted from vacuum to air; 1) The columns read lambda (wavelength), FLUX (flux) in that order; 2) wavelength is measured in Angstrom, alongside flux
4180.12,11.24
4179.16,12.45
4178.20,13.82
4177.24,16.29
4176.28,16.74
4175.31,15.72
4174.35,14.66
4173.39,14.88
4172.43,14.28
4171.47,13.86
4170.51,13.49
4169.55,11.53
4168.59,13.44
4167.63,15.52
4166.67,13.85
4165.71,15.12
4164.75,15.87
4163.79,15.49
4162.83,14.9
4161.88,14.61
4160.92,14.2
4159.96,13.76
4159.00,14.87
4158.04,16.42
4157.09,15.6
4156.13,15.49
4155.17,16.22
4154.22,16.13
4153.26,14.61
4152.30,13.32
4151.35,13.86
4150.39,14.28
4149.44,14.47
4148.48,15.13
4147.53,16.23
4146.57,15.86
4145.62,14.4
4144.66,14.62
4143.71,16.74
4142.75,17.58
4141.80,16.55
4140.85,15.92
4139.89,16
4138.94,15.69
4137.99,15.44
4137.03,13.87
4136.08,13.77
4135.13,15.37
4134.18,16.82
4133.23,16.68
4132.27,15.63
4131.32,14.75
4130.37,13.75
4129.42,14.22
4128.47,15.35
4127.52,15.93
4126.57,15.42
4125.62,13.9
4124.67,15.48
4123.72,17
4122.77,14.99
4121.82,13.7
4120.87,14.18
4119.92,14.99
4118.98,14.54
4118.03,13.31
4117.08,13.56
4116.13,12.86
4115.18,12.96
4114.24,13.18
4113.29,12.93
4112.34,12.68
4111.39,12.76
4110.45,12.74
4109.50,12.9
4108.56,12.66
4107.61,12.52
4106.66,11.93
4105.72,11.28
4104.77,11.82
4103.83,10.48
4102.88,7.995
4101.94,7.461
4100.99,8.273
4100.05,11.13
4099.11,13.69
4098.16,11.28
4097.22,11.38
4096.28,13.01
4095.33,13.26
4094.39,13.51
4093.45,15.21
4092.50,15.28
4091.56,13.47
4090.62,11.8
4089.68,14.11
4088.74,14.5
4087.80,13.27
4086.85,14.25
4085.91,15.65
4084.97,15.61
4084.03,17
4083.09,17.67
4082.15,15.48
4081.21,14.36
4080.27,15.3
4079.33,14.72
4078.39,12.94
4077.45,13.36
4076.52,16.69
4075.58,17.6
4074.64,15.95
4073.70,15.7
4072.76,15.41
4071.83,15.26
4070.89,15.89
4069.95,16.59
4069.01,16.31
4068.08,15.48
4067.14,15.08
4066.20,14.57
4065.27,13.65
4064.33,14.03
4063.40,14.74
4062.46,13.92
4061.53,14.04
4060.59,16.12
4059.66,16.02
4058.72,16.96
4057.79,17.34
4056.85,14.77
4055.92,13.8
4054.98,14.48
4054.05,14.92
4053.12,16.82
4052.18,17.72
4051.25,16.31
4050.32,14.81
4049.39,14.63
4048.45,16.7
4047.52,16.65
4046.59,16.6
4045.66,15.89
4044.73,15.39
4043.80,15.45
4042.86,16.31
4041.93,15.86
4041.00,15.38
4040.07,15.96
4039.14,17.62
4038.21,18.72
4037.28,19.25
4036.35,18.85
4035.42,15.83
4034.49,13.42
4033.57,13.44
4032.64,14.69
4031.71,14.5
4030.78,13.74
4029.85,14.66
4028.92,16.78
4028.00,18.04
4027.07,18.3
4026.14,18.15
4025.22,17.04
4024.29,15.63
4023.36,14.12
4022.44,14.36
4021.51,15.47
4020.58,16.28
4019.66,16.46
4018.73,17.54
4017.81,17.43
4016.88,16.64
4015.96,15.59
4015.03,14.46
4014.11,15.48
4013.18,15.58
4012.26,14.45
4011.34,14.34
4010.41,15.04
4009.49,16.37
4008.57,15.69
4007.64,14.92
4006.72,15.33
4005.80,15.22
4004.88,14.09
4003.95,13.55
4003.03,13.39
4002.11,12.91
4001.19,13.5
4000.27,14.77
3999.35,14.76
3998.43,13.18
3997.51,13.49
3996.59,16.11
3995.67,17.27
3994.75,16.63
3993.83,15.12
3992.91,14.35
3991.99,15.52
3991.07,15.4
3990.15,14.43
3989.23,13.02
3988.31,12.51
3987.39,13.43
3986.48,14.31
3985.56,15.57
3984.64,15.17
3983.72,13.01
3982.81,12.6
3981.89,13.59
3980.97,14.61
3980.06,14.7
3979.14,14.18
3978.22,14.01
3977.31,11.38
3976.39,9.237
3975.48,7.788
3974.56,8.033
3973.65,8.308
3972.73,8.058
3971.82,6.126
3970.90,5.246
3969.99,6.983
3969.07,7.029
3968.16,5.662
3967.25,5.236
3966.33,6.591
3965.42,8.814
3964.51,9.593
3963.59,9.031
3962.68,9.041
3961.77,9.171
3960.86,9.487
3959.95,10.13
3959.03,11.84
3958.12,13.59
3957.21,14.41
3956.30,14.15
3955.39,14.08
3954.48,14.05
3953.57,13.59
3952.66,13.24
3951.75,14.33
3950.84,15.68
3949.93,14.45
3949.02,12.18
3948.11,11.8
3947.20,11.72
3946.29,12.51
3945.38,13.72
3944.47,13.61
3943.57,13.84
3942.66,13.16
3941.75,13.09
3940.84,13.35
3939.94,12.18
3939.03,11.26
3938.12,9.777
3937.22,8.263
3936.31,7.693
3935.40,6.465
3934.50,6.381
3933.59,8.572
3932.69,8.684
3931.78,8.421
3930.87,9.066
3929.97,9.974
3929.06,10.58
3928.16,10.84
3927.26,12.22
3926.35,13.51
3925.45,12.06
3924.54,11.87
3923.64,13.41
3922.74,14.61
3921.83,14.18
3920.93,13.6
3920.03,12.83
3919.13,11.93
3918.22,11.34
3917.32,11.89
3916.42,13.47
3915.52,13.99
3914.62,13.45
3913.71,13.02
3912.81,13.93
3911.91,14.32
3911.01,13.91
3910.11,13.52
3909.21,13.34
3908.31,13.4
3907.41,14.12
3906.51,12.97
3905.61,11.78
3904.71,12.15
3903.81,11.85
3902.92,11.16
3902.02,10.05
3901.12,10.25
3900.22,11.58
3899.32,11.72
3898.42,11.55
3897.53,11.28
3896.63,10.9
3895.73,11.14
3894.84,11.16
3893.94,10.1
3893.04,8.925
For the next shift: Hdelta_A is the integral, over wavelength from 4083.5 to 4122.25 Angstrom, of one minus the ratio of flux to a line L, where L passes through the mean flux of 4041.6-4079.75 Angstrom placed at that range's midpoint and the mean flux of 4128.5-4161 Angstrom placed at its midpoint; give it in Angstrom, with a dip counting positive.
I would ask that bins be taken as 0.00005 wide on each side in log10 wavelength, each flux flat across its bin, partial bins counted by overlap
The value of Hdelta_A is 6.2 Angstrom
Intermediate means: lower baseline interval 15.5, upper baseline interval 15.3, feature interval 12.9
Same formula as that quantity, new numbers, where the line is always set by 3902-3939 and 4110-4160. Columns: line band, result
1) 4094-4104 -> 2.3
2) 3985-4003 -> -2.5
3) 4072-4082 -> -0.9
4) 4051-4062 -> -1.7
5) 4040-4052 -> -2.1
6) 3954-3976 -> 5.4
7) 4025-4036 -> -2.0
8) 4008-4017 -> -1.6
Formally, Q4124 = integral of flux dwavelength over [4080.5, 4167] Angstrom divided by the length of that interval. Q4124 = 14.2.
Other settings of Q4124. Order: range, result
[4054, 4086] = 15.4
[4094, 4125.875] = 12.6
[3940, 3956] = 13.4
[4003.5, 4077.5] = 15.7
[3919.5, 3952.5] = 11.7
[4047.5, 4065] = 15.5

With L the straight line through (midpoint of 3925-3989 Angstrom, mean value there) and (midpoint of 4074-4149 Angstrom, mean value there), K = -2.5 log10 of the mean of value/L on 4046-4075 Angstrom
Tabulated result -0.18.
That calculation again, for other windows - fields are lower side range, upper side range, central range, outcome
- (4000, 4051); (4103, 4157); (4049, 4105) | 0.05 mag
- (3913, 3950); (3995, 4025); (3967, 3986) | 0.30 mag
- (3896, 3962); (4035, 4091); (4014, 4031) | -0.12 mag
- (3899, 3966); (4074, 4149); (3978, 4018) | -0.15 mag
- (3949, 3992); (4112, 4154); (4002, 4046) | -0.24 mag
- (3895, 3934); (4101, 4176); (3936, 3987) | 0.11 mag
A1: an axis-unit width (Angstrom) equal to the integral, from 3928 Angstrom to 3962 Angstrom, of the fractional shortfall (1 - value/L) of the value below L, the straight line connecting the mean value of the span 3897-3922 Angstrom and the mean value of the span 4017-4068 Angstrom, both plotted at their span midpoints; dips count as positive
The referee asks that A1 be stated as 4.7 Angstrom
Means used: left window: 12.6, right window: 15.8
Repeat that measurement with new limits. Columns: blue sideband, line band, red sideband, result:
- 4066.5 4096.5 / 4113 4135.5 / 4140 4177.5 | 0.5 Angstrom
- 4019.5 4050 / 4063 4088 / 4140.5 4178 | 0.7 Angstrom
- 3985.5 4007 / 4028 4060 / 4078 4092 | -2.9 Angstrom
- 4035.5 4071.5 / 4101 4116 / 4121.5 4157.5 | 3.7 Angstrom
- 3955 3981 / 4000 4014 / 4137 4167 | -4.7 Angstrom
